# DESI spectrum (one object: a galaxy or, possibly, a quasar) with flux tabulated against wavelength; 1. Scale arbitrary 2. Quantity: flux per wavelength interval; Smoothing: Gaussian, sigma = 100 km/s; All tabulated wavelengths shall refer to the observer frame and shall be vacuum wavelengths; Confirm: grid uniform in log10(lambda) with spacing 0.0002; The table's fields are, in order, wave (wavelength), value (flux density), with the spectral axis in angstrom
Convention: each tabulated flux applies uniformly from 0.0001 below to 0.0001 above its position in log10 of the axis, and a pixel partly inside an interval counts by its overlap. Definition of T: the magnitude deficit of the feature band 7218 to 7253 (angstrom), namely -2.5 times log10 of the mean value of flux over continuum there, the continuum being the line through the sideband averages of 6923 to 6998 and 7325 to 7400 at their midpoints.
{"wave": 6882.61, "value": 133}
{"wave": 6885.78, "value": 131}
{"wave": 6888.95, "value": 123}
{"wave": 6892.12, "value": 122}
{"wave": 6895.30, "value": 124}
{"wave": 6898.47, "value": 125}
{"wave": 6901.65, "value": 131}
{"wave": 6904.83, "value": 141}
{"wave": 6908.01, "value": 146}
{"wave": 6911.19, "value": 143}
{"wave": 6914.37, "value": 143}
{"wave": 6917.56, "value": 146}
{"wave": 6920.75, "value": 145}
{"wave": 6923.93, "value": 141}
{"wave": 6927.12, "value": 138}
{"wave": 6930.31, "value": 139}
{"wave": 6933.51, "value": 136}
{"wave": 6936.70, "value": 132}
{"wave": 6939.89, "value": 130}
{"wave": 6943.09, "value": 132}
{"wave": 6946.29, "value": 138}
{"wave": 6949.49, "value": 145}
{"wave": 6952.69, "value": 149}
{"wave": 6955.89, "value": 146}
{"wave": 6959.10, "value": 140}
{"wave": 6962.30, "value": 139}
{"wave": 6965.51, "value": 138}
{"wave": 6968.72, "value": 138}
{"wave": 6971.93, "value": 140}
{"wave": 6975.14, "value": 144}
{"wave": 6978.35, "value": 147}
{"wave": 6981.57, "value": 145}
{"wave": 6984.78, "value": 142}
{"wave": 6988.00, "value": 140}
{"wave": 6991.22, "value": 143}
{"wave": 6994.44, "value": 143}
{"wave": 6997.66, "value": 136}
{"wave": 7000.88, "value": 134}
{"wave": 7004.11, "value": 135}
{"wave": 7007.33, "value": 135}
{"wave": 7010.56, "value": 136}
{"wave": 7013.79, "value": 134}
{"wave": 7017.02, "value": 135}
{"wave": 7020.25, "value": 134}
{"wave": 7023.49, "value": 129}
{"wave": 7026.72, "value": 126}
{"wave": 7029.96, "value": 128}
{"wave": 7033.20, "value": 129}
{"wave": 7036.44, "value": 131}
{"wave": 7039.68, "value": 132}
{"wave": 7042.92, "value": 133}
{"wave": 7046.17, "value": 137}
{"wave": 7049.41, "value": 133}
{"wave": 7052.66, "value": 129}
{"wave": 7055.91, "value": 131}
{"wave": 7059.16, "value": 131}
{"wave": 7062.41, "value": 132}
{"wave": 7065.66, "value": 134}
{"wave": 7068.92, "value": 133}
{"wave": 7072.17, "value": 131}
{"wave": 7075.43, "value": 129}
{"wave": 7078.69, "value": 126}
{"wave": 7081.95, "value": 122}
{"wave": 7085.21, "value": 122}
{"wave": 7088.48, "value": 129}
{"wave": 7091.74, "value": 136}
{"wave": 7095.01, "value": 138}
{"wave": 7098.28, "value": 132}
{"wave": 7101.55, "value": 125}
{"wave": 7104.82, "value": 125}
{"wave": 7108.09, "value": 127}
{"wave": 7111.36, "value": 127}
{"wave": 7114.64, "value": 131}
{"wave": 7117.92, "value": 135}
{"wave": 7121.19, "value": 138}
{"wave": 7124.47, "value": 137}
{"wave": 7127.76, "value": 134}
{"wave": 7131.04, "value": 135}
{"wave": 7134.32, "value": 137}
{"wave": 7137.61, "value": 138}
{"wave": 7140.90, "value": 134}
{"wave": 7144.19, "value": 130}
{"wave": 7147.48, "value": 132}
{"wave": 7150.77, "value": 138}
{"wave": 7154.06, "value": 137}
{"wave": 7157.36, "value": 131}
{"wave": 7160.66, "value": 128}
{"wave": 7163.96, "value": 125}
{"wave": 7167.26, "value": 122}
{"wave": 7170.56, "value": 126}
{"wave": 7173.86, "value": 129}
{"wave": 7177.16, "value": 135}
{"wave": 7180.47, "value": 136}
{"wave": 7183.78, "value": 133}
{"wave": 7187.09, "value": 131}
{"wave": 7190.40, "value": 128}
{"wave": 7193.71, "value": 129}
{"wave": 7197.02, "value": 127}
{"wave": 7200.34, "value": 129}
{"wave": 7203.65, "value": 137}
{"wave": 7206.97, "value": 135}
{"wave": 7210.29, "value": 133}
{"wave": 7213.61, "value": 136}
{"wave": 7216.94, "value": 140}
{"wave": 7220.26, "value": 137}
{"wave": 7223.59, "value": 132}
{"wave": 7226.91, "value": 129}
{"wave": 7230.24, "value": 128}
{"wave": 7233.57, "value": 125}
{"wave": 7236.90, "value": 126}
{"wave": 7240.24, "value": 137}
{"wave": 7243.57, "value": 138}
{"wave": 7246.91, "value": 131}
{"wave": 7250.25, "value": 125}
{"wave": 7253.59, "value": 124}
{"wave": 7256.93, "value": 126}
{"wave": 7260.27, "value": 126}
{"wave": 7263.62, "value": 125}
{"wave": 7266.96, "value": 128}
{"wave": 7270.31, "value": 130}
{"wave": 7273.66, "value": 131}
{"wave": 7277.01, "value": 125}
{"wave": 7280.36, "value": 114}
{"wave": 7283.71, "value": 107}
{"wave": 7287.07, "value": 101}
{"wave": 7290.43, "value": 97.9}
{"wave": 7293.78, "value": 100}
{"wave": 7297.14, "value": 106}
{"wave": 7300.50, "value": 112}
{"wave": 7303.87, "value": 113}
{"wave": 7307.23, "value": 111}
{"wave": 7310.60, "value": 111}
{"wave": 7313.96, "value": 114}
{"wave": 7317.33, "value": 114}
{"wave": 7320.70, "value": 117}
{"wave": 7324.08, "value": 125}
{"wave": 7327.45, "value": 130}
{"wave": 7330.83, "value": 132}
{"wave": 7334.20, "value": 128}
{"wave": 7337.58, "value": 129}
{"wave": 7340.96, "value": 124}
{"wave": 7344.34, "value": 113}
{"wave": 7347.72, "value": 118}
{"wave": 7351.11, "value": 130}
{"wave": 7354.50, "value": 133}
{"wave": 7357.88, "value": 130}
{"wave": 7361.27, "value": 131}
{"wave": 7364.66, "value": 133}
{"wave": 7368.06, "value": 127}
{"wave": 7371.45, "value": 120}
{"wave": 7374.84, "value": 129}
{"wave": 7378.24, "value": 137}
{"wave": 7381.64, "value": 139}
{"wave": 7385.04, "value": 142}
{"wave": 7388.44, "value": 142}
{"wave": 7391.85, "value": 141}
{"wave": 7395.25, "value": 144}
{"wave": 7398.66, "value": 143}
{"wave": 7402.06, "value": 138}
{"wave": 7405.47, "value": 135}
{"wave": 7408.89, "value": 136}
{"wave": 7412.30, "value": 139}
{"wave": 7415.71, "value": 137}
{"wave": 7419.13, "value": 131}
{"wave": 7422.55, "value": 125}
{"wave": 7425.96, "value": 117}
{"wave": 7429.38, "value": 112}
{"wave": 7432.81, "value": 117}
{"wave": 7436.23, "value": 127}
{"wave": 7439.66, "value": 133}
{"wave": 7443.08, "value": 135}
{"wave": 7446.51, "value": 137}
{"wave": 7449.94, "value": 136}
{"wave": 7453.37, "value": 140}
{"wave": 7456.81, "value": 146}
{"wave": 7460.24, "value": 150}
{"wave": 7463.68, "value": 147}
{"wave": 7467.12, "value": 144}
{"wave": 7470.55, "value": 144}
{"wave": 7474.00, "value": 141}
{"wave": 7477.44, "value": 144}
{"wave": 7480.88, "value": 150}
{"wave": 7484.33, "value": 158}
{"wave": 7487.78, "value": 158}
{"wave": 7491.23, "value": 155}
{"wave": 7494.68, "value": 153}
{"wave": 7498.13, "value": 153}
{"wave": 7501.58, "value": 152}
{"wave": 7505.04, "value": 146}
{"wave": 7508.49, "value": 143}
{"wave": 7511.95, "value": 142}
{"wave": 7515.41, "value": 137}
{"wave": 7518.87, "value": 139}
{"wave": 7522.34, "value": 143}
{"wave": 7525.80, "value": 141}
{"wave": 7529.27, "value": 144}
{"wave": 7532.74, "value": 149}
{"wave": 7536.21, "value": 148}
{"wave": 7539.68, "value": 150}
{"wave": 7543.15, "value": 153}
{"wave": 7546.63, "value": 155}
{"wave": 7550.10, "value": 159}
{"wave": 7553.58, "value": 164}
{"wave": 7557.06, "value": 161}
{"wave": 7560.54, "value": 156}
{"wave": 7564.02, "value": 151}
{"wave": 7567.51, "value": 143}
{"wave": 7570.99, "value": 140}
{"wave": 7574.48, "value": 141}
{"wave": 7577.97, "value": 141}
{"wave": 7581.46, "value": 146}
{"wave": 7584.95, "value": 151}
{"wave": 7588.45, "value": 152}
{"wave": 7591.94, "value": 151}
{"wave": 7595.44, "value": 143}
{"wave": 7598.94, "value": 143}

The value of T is 0.03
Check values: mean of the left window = 140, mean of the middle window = 131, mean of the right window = 131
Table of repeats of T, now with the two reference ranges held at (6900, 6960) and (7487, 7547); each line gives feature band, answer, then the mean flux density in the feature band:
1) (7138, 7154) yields 0.07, 134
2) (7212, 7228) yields 0.07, 135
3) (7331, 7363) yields 0.15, 127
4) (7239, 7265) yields 0.12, 129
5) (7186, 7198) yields 0.12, 129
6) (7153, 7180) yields 0.11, 129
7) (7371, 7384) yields 0.10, 133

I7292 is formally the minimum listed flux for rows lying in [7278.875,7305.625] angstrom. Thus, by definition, 97.9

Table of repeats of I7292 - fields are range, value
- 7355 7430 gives 112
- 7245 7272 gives 124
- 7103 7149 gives 125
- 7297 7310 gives 106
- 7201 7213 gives 133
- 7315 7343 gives 114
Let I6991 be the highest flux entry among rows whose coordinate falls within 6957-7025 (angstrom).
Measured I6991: 147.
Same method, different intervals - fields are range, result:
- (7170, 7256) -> 140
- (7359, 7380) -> 137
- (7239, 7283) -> 138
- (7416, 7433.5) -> 131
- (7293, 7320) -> 114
